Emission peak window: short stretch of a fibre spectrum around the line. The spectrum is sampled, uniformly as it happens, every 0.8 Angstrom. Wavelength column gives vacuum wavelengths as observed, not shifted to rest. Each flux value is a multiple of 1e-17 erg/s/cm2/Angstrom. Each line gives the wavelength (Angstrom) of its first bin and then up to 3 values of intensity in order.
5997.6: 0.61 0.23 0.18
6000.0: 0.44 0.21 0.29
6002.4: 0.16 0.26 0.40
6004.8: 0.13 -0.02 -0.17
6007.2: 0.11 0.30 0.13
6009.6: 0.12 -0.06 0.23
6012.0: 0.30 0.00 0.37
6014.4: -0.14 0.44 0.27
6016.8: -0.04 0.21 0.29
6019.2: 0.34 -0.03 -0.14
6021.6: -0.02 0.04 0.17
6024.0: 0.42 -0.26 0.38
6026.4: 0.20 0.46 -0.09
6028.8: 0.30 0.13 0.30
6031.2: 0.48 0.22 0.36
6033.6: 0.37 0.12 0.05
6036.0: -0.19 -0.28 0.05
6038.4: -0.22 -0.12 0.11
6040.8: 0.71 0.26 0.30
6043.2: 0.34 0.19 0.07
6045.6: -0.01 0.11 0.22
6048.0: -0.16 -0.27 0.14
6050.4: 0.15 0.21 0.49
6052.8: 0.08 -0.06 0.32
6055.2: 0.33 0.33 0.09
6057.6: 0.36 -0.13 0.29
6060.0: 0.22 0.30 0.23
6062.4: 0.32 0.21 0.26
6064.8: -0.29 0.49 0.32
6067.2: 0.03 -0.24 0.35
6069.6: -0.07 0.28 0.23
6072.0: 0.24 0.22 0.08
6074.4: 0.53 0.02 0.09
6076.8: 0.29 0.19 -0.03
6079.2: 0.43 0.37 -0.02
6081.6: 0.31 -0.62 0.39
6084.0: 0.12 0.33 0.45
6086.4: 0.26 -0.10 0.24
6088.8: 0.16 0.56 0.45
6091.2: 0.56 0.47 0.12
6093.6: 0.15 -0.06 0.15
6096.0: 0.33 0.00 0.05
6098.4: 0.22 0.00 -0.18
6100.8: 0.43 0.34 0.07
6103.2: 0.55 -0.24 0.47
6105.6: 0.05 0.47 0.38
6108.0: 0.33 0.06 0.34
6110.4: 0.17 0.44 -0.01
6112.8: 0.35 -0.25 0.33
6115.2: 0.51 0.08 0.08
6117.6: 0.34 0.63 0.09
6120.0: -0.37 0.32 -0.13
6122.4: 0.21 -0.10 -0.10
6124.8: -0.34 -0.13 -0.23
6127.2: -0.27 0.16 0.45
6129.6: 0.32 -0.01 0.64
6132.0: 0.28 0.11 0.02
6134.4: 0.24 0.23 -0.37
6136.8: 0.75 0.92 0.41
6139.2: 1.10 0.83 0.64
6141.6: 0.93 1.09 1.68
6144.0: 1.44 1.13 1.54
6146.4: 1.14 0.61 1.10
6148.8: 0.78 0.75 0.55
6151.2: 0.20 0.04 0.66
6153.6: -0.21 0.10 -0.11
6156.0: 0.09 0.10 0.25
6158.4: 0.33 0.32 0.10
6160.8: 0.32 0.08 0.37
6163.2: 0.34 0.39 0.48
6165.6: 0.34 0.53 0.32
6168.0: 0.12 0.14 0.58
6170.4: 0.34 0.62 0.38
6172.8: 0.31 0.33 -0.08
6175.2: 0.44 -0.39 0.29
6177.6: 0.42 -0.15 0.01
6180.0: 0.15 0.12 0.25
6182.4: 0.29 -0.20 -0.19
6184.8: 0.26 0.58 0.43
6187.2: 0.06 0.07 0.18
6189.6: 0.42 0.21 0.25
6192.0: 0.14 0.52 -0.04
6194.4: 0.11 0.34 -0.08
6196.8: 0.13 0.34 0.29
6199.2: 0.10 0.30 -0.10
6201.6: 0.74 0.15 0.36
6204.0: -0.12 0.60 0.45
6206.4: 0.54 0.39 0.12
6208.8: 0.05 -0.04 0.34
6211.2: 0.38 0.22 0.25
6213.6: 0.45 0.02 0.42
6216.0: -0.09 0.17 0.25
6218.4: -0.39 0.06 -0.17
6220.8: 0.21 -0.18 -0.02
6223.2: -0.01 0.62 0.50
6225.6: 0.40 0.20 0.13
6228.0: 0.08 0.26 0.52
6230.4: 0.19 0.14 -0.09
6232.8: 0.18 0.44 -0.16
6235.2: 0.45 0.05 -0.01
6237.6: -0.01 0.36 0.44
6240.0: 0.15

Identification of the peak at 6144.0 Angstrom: [O II]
